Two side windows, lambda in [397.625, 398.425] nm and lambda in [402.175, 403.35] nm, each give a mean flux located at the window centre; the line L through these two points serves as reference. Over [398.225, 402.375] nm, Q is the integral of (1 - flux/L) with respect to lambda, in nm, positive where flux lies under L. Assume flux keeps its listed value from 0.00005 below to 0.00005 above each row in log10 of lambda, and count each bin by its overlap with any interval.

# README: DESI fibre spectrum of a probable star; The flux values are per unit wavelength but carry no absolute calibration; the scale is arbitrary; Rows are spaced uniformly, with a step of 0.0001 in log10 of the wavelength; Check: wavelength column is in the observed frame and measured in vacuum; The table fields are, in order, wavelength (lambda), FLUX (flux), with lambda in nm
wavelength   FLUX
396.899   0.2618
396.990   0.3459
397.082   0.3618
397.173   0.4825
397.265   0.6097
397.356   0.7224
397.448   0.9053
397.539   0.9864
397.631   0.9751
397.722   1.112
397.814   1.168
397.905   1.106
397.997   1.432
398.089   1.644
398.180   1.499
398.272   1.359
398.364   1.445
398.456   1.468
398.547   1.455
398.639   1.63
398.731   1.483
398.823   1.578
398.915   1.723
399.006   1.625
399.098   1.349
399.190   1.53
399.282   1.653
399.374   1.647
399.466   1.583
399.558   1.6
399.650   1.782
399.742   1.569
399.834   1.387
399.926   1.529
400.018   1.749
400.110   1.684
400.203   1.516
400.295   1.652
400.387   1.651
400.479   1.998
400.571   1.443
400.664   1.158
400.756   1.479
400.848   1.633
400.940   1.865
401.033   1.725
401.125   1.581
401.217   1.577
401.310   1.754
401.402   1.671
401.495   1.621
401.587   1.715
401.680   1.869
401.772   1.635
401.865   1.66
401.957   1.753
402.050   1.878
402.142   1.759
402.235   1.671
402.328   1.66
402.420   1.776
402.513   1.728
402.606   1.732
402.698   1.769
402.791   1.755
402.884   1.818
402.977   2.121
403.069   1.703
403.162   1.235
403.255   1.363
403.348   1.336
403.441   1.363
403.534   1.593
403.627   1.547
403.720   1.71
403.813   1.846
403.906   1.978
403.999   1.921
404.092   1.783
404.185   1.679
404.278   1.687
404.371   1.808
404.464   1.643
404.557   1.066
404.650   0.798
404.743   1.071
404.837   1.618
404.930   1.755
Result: -0.34 nm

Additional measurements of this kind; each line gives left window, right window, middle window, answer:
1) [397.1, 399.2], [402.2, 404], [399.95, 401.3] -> -0.15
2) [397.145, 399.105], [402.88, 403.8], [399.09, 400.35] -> -0.22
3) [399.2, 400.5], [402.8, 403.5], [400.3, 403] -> -0.17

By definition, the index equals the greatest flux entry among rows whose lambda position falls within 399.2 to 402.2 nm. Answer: 1.998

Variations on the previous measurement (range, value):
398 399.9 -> 1.782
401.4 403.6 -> 2.121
